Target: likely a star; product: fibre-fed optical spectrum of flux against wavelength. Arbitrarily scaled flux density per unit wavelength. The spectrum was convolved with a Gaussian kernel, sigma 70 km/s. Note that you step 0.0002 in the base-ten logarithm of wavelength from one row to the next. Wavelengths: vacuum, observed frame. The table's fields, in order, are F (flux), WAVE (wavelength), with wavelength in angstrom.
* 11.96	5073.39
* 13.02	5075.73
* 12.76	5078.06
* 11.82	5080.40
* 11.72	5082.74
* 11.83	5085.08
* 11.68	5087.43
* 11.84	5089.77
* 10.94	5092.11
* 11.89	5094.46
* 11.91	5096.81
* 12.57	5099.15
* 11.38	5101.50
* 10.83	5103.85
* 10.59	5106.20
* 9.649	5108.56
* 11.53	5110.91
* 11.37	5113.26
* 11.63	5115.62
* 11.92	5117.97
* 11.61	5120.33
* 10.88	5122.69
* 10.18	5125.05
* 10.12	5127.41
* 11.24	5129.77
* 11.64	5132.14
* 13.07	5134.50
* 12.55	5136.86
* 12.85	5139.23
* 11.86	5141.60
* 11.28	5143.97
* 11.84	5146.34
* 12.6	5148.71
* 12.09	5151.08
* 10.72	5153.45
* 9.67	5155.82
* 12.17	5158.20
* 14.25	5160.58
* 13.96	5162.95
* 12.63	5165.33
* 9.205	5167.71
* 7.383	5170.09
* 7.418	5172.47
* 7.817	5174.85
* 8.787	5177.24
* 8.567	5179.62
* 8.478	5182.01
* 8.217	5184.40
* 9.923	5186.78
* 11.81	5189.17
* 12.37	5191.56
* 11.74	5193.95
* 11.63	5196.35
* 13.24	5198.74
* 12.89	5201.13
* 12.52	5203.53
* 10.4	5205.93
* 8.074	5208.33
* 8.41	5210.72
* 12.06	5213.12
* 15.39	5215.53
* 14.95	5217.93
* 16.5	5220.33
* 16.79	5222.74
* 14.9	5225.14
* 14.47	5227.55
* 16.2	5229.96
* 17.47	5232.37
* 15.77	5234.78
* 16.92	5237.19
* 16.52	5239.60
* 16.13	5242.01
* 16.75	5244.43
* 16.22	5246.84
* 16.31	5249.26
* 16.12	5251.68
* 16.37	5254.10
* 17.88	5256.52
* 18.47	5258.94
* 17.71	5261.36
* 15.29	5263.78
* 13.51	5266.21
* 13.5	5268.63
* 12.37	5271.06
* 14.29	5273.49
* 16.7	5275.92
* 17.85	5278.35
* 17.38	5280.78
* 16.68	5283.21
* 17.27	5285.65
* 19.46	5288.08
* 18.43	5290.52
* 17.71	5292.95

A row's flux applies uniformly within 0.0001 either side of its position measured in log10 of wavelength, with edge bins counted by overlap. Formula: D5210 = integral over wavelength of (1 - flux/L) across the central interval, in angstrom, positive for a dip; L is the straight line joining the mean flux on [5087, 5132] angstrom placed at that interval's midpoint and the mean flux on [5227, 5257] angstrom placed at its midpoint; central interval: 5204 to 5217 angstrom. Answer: 3.5 angstrom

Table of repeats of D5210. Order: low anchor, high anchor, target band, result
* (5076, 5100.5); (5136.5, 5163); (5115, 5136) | 1.11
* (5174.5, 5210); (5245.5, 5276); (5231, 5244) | -2.46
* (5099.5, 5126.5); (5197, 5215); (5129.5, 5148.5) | -1.66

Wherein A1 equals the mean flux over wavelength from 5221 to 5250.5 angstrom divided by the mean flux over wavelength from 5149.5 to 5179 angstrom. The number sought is 1.5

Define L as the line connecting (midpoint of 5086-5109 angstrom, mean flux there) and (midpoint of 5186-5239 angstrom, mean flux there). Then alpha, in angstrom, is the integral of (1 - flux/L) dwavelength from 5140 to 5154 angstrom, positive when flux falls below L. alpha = 0.5 angstrom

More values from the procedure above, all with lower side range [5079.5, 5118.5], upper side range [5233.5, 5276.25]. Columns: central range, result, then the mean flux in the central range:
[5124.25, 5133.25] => 1.1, 10.8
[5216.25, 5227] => -0.5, 15.7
